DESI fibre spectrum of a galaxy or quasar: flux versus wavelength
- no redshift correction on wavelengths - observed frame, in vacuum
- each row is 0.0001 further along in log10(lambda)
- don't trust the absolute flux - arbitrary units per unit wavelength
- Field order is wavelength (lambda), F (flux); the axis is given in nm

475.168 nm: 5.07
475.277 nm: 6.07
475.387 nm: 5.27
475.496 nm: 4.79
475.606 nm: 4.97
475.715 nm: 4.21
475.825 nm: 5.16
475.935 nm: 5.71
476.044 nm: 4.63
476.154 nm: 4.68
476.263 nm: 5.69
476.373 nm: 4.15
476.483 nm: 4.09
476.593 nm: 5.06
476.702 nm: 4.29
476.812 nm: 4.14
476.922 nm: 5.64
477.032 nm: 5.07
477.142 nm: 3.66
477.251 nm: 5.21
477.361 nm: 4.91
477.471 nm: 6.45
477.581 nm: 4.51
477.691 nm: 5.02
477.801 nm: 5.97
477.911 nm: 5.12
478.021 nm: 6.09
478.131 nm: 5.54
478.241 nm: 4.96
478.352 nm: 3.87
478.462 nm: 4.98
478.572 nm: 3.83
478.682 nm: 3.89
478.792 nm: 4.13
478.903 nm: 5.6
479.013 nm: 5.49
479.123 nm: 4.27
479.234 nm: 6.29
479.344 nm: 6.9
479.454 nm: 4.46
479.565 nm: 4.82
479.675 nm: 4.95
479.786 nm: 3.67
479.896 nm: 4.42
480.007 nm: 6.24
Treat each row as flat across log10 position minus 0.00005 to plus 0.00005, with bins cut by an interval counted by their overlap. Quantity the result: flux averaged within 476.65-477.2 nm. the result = 4.57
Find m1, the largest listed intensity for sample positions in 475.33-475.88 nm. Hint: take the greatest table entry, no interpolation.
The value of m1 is 5.27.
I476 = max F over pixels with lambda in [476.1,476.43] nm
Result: 5.69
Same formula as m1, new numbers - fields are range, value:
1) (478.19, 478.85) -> 4.98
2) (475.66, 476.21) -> 5.71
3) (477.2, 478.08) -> 6.45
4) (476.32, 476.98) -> 5.64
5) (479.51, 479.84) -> 4.95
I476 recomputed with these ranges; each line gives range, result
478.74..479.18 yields 5.6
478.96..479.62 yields 6.9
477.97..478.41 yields 6.09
